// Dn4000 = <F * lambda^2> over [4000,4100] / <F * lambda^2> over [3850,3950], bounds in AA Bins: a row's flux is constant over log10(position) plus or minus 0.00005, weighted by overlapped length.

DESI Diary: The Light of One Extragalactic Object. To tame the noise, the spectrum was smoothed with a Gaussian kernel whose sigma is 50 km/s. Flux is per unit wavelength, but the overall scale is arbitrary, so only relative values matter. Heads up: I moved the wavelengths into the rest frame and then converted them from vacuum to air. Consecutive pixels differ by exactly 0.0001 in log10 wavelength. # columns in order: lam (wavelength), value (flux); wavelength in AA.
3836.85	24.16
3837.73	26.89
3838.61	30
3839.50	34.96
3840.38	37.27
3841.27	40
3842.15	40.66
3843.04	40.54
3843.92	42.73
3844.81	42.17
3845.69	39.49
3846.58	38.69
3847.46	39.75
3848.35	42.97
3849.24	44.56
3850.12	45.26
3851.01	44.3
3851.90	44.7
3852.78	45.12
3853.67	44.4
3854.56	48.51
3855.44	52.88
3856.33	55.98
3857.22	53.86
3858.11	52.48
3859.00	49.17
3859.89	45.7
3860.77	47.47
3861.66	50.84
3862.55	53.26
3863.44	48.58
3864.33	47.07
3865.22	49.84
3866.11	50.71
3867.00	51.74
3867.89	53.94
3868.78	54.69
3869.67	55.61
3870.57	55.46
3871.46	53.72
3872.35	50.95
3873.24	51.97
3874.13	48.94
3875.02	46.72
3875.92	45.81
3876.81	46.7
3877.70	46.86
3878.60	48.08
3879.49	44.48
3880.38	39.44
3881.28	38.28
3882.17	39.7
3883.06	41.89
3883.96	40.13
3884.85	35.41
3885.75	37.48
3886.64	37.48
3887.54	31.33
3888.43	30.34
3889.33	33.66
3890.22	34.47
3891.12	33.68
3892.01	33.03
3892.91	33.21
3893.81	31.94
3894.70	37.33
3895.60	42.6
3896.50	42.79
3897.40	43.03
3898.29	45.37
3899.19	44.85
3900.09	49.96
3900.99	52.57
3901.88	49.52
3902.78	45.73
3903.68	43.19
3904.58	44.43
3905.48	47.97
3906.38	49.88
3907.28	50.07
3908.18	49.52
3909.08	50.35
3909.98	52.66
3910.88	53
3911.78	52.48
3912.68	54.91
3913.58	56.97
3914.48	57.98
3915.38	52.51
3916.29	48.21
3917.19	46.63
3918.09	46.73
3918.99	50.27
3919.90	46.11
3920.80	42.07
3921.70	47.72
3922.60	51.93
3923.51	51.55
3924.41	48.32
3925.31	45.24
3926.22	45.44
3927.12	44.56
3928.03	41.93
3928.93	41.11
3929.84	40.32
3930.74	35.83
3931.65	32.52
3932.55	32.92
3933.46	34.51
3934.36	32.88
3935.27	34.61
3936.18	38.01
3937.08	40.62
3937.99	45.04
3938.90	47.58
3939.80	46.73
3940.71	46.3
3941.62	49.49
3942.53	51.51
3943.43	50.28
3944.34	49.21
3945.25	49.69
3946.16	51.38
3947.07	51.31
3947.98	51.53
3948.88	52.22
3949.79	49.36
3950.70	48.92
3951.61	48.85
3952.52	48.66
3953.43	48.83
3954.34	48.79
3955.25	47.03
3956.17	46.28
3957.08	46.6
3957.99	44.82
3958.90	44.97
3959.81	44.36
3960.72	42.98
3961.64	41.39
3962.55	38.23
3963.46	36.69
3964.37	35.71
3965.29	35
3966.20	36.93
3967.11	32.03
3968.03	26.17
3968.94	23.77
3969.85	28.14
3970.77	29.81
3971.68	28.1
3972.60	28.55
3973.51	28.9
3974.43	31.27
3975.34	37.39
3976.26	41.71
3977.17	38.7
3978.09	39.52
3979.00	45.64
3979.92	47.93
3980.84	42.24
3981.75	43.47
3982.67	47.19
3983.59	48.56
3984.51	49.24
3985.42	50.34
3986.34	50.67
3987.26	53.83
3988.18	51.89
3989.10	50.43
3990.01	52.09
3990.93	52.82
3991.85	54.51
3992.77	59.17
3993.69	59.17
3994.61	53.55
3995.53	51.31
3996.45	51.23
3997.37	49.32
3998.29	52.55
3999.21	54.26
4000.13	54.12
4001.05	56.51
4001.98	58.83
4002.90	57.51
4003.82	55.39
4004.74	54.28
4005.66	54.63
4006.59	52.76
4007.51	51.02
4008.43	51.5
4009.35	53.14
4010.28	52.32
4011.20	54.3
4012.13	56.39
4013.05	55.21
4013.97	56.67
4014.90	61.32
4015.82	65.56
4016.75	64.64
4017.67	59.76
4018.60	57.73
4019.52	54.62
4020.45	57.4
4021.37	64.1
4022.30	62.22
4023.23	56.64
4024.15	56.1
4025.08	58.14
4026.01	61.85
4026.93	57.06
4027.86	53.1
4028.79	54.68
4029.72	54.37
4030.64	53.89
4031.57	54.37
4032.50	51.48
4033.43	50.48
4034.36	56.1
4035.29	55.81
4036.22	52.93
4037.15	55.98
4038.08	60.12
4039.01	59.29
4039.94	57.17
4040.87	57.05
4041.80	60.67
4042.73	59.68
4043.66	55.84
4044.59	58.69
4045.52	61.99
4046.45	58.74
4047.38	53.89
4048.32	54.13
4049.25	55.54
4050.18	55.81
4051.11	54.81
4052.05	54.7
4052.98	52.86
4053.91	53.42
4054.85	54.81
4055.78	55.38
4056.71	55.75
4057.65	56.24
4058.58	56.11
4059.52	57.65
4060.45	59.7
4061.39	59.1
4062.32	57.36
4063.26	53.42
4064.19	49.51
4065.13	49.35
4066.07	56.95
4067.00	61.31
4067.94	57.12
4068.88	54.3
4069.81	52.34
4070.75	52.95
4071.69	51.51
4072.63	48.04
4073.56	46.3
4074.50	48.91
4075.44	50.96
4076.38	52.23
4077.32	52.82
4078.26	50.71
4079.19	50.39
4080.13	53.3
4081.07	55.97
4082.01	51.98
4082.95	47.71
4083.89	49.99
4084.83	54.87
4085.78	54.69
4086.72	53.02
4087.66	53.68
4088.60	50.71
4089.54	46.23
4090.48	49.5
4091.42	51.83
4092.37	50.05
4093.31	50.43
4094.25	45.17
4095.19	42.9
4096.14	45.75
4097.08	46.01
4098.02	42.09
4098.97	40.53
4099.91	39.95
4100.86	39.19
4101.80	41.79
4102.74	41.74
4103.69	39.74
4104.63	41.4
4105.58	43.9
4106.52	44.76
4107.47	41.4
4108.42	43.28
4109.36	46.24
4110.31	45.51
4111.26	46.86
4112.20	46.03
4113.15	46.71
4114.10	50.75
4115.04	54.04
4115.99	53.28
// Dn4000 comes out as 1.28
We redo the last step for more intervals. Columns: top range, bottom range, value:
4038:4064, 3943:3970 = 1.37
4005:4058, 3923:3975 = 1.41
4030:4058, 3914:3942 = 1.35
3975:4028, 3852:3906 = 1.26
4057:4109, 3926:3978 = 1.29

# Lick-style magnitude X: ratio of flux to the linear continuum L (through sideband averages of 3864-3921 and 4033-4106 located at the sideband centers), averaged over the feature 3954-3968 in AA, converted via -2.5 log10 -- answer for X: 0.178 mag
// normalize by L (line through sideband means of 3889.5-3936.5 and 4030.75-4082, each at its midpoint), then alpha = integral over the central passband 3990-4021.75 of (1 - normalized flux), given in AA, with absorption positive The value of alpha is -2.8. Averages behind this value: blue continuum 44.5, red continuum 54.8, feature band 55.7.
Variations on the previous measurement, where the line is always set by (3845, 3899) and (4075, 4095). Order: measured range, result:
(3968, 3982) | 3.7 AA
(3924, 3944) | 1.9 AA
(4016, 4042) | -4.1 AA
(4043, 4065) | -2.5 AA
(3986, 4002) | -1.7 AA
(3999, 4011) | -1.4 AA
